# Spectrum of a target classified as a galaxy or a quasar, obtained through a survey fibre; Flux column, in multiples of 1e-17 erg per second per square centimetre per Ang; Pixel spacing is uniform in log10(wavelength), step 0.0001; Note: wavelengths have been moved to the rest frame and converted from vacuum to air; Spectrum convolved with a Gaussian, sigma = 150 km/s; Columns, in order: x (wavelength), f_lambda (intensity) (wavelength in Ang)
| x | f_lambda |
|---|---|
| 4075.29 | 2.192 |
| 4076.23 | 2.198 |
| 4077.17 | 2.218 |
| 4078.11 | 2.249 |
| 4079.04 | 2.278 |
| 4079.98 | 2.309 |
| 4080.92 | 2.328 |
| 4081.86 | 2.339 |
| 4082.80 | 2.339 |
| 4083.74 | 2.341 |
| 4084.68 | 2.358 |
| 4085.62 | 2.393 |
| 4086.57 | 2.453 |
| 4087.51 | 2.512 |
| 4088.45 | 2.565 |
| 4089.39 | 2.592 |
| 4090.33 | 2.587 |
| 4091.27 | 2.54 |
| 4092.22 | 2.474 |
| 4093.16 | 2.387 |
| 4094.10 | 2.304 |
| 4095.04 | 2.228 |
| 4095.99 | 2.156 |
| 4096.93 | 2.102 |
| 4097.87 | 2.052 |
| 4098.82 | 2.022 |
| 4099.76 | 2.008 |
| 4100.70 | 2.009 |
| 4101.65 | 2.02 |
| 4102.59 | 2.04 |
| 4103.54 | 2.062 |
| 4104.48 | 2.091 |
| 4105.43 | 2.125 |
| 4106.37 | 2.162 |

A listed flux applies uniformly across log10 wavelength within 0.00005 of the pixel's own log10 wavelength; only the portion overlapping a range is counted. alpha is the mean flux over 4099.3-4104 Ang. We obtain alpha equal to 2.03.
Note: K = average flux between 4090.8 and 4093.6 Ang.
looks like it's 2.46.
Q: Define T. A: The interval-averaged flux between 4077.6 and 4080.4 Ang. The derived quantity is 2.28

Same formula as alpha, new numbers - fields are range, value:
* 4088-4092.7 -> 2.55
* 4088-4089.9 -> 2.58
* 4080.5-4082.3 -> 2.33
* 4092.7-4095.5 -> 2.31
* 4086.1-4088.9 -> 2.51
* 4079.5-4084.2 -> 2.33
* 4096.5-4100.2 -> 2.05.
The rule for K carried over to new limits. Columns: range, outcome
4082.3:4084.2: 2.34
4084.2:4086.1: 2.37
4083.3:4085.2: 2.35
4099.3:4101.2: 2.01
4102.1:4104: 2.05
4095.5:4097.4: 2.13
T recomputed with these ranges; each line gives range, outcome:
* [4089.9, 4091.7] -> 2.57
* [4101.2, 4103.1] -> 2.03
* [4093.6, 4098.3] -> 2.17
